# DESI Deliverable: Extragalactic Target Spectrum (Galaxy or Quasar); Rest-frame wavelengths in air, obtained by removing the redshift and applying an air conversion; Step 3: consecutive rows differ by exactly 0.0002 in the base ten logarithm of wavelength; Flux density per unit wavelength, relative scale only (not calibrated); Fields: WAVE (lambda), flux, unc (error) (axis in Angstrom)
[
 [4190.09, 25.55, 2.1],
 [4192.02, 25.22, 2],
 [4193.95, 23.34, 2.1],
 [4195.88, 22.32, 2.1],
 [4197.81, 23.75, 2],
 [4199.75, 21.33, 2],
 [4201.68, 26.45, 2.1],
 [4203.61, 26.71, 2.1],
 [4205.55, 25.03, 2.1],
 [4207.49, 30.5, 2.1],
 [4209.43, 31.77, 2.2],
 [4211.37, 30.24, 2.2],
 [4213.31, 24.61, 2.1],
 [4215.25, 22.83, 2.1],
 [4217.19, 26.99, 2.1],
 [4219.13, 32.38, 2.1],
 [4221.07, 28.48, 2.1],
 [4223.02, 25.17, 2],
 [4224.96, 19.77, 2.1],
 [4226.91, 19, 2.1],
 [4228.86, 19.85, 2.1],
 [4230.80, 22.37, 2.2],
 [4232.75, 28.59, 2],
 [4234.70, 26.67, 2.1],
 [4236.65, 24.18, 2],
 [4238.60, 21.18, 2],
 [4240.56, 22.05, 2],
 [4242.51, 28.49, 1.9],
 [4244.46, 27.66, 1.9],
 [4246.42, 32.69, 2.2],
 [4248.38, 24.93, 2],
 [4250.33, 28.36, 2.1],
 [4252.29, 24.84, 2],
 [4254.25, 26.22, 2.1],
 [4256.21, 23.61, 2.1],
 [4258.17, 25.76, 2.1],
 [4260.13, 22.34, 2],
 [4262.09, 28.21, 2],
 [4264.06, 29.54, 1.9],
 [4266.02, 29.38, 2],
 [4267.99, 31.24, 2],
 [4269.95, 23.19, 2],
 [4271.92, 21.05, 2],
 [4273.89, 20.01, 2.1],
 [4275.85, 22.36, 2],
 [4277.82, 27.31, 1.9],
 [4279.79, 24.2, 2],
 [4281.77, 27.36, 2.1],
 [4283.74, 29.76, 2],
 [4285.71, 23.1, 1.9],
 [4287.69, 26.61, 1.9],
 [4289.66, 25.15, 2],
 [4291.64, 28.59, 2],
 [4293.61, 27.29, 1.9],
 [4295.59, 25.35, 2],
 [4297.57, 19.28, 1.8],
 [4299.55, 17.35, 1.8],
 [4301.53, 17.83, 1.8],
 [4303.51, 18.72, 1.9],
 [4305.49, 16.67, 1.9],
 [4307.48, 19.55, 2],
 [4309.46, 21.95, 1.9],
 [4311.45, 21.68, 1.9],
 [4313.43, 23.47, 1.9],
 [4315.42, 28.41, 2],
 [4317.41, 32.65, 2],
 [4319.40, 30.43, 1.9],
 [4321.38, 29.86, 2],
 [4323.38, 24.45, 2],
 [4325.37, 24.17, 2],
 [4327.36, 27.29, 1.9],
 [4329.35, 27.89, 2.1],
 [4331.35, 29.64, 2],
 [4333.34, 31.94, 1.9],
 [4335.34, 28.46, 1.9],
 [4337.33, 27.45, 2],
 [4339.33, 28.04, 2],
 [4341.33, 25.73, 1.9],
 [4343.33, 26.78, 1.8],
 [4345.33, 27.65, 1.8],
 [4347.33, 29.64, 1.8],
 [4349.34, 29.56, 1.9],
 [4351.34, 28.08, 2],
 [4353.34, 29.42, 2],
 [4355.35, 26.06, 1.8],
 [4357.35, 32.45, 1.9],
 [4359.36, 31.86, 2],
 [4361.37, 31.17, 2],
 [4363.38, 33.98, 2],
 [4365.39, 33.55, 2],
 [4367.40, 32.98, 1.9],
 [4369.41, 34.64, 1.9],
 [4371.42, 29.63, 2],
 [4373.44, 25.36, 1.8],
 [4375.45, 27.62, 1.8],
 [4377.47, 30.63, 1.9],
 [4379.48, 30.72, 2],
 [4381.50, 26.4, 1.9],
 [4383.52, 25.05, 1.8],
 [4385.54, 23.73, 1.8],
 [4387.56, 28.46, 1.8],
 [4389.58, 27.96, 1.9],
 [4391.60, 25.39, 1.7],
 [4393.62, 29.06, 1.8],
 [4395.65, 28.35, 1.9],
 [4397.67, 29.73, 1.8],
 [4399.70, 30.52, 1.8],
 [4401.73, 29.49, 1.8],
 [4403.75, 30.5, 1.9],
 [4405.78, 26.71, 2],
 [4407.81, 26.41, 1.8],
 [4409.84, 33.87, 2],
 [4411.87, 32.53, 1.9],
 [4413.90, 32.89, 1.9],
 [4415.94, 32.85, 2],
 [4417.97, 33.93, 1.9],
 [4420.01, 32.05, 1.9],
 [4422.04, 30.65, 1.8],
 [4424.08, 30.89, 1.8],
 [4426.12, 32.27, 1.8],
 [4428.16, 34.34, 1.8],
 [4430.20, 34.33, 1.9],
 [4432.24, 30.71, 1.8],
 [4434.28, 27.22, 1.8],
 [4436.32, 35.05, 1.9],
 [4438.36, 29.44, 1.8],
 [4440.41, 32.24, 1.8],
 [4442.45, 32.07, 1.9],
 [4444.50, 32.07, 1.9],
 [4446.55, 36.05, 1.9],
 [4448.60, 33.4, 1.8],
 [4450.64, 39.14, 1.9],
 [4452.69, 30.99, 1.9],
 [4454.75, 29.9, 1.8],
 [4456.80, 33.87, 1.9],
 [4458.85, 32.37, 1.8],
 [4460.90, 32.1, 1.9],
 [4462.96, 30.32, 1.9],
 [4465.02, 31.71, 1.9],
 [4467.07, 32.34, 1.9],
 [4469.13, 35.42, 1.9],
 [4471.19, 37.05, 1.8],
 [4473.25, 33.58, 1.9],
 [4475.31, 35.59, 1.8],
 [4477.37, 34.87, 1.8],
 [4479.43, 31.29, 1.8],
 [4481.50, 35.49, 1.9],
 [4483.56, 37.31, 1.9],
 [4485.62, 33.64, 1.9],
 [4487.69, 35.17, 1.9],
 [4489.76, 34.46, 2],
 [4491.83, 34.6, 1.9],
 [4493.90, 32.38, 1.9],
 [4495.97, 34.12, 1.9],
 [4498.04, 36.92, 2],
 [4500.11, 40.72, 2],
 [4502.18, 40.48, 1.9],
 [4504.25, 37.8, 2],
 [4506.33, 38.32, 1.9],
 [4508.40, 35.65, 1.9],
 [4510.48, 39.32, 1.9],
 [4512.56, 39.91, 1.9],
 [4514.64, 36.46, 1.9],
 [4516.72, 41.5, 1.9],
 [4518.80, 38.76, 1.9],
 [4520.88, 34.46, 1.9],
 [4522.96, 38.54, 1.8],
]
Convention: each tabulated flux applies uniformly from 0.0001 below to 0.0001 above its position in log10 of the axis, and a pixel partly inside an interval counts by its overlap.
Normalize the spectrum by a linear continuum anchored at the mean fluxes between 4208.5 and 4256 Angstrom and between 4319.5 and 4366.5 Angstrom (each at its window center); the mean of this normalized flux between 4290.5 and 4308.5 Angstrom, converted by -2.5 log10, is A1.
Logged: 0.29 mag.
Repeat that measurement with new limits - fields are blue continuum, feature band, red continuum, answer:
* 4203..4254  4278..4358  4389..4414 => 0.07 mag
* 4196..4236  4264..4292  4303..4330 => -0.03 mag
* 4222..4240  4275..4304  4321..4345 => 0.06 mag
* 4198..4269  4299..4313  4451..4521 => 0.43 mag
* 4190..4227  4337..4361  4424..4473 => 0.04 mag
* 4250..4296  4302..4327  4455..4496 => 0.14 mag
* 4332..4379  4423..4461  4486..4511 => 0.04 mag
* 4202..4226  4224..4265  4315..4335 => 0.10 mag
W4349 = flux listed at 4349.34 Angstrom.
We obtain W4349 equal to 29.56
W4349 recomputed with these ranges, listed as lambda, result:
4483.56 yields 37.31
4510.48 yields 39.32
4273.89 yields 20.01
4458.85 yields 32.37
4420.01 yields 32.05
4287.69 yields 26.61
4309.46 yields 21.95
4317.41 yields 32.65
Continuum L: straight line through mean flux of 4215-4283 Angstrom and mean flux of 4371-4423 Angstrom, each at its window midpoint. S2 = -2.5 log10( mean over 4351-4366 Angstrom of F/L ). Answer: -0.10 mag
